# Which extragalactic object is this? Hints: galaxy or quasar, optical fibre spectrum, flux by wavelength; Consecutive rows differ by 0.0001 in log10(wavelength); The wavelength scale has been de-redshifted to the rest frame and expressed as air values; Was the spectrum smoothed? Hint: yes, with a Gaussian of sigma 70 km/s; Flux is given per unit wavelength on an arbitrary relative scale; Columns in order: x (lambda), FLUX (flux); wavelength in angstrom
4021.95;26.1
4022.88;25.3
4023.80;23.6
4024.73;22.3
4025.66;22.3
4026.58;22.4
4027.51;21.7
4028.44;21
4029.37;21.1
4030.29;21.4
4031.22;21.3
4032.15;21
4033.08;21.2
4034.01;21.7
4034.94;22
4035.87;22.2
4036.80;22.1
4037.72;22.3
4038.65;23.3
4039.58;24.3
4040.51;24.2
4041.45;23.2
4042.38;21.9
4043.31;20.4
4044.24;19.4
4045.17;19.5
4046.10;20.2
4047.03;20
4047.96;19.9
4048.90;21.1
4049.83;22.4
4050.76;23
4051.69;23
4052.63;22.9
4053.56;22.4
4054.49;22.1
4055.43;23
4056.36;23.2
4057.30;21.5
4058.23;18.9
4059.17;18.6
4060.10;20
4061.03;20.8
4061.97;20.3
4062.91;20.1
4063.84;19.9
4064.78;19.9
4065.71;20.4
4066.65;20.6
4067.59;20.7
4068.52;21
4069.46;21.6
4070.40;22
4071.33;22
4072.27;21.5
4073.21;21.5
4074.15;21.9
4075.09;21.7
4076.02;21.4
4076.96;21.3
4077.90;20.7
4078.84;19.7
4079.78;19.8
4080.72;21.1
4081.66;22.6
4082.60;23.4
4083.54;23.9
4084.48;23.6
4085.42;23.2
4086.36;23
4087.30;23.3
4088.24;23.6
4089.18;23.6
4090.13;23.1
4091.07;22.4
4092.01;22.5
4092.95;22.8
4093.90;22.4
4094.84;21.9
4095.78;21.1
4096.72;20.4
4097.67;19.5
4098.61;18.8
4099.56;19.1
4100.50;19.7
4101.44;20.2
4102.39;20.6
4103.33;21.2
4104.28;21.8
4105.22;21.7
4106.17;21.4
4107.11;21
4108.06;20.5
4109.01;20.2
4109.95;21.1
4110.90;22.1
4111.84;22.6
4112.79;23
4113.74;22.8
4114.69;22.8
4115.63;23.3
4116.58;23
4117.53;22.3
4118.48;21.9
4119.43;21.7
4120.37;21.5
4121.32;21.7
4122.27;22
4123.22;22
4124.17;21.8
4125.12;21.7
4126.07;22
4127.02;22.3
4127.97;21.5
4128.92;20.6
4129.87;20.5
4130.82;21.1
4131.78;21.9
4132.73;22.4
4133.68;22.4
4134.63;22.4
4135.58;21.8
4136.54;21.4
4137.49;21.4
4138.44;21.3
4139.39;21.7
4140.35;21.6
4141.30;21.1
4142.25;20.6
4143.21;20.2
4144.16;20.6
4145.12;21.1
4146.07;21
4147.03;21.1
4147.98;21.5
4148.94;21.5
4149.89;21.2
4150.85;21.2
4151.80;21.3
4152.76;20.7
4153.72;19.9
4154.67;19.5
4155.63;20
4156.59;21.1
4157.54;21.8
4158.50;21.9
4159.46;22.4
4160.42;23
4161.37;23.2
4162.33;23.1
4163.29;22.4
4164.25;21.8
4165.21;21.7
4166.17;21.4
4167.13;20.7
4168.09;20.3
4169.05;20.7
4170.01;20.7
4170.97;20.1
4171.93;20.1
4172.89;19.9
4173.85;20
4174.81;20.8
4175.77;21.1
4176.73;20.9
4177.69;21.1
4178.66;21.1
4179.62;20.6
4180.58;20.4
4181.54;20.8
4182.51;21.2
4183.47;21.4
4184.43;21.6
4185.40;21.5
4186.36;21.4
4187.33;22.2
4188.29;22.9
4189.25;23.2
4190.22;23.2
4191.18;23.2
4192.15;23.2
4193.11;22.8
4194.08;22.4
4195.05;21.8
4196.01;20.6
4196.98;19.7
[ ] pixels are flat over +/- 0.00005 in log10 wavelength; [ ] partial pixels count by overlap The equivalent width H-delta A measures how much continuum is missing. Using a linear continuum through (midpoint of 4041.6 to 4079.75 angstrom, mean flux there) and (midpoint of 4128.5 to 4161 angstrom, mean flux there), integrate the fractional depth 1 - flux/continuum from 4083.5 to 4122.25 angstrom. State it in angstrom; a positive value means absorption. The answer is -1.2 angstrom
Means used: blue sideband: 21.1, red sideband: 21.3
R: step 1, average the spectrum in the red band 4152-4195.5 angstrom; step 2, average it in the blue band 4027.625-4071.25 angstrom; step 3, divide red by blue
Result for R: 1.00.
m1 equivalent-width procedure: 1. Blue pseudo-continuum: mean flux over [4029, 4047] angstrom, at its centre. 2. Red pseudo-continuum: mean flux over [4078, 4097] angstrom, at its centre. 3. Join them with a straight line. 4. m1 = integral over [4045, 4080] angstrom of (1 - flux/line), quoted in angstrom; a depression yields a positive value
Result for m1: 1.5 angstrom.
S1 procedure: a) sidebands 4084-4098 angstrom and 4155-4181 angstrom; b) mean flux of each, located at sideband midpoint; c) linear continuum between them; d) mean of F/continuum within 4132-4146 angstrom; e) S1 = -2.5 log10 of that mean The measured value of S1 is 0.01 mag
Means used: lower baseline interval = 22.5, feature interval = 21.4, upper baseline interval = 21.2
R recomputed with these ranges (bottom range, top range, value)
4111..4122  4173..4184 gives 0.93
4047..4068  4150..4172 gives 1.01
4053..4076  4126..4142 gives 1.02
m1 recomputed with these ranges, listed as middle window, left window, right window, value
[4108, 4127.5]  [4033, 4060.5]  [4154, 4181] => -0.6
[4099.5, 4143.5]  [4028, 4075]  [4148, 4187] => -0.7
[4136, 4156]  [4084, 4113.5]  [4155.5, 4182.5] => 0.4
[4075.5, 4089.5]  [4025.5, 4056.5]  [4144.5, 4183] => -0.4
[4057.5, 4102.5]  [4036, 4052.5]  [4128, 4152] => 0.7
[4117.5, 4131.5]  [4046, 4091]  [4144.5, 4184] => -0.2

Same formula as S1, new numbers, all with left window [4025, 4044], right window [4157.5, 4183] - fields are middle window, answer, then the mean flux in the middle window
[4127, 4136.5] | -0.01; 21.6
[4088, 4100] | 0.00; 21.6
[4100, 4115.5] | 0.01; 21.5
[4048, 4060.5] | 0.01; 21.6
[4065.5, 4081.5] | 0.03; 21.1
